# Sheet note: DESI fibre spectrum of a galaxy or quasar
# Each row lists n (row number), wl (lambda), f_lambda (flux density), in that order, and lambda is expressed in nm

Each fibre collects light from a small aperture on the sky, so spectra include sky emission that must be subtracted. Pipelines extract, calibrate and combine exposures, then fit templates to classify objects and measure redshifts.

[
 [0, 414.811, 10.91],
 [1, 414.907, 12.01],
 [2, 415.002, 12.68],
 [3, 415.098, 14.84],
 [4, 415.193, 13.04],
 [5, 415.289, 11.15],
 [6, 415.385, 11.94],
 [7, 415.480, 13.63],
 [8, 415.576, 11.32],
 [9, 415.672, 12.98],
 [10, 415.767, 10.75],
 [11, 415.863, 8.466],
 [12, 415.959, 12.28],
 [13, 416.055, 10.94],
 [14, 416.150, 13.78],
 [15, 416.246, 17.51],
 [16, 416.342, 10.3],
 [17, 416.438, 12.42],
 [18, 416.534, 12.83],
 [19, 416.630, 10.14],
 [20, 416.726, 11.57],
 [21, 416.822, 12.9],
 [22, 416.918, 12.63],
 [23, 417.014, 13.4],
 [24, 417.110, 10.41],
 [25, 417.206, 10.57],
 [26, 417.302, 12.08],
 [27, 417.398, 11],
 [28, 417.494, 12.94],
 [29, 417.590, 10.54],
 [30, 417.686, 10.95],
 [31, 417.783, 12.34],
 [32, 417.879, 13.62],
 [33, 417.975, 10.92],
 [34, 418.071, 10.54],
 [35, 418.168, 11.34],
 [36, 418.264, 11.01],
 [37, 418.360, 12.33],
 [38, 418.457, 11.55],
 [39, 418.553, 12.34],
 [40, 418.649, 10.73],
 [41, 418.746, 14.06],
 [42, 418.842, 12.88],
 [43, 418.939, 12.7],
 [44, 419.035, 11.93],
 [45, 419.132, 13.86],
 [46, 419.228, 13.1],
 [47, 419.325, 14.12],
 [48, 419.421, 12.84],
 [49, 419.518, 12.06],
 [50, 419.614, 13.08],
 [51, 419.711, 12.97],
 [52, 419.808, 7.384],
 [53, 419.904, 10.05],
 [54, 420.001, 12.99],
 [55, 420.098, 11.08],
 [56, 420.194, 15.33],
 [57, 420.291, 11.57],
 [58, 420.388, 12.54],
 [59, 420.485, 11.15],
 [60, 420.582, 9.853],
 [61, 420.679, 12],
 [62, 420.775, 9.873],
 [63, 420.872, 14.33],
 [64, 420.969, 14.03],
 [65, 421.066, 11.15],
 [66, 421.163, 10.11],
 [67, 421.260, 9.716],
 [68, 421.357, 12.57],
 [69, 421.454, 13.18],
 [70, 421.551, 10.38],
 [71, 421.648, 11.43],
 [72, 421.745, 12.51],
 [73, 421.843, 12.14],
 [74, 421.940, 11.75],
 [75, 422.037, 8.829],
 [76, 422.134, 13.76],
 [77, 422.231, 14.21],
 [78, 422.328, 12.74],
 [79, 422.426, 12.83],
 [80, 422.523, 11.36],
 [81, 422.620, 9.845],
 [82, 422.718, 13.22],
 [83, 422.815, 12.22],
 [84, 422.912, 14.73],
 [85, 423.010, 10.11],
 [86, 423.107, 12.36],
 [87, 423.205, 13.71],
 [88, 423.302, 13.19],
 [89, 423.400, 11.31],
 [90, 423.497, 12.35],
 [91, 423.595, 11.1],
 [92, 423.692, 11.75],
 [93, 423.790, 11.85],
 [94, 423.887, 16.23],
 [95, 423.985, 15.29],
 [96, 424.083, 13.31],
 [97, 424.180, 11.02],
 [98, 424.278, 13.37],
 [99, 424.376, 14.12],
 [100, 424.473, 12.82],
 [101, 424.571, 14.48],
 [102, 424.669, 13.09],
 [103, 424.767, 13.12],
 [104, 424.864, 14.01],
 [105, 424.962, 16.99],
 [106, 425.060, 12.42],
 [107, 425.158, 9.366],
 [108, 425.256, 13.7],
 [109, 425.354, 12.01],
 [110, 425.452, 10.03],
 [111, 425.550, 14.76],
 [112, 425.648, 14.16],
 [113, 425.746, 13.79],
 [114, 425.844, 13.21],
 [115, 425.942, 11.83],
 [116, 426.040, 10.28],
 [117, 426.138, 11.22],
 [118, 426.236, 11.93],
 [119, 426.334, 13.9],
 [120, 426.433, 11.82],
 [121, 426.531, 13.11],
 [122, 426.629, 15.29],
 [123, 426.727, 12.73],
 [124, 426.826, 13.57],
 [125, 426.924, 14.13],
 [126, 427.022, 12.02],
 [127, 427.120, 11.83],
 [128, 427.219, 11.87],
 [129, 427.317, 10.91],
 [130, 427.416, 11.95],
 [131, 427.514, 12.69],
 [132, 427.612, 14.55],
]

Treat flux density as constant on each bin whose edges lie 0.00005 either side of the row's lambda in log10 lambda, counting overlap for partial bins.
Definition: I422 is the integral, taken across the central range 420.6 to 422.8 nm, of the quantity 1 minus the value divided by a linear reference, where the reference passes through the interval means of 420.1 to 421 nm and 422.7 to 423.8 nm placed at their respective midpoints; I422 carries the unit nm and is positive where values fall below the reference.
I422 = 0.067 nm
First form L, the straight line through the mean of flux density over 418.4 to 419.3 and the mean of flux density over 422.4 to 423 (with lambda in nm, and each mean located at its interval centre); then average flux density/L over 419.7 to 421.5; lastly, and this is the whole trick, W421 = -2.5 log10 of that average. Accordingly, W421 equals 0.07 mag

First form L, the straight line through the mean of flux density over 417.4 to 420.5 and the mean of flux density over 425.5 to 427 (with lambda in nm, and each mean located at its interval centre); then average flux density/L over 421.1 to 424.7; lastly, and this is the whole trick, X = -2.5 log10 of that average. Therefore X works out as 0.018 mag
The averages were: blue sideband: 12.1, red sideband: 13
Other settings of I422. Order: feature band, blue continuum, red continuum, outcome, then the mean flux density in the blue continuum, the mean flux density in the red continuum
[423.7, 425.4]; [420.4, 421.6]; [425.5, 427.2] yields -0.12 nm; 11.6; 12.9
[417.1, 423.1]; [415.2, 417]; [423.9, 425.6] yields 0.33 nm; 12.1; 13.2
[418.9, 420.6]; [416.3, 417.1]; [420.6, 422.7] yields -0.04 nm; 12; 11.8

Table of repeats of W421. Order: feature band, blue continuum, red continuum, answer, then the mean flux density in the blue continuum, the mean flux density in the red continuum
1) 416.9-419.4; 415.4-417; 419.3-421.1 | 0.001 mag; 12.2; 12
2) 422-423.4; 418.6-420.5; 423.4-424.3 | 0.029 mag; 12.3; 12.8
